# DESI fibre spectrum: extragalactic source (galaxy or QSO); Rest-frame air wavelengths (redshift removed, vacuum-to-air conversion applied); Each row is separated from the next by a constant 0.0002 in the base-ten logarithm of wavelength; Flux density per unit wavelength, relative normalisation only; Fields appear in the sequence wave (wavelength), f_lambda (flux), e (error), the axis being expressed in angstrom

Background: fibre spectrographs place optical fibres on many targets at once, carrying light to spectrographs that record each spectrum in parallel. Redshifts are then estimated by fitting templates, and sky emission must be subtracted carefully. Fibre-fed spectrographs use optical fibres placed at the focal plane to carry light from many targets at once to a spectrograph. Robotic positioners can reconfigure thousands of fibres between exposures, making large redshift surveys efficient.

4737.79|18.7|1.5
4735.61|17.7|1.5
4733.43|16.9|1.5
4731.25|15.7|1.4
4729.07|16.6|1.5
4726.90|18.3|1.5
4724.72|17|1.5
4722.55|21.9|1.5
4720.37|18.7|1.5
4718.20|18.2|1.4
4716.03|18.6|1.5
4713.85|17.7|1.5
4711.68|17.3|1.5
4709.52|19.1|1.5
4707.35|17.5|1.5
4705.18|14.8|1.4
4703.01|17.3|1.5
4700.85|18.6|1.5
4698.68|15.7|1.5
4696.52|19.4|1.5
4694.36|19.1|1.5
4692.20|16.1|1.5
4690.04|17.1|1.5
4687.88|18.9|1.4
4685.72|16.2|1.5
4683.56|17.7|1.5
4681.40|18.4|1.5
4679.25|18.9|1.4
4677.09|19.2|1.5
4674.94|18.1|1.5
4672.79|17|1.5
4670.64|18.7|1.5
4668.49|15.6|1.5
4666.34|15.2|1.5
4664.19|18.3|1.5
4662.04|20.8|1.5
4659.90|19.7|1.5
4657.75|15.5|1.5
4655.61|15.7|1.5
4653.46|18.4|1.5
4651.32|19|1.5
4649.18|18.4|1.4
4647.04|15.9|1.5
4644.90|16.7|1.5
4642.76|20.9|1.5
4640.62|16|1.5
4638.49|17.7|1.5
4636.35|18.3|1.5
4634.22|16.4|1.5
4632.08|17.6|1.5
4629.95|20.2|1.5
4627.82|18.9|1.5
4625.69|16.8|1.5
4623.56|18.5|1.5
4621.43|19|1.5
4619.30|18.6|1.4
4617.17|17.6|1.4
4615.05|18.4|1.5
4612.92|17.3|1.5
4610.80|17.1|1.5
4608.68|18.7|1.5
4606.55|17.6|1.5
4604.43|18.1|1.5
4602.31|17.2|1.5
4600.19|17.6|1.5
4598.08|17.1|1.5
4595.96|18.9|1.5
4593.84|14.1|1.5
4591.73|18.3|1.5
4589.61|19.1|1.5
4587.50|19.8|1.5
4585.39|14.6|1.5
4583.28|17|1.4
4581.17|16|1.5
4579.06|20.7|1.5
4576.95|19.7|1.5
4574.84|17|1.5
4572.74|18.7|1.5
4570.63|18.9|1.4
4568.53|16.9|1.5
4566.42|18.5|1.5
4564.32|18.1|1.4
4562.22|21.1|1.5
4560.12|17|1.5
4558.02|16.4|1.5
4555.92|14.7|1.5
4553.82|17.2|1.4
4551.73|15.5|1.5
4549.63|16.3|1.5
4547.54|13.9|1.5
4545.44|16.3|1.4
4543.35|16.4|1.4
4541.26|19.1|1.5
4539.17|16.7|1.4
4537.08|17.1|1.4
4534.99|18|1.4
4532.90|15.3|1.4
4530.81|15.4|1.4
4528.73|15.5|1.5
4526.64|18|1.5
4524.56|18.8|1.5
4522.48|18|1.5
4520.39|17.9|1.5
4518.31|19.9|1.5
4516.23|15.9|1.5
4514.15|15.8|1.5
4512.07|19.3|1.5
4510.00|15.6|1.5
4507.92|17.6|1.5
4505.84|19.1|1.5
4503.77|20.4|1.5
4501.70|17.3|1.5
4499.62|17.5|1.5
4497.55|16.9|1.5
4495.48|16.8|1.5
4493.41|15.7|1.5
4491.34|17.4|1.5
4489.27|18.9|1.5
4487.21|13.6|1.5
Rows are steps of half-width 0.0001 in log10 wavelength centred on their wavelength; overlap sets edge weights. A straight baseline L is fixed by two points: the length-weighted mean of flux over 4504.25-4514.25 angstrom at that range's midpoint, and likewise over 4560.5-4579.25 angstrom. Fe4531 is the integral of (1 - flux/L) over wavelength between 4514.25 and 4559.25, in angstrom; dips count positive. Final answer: 3.6 angstrom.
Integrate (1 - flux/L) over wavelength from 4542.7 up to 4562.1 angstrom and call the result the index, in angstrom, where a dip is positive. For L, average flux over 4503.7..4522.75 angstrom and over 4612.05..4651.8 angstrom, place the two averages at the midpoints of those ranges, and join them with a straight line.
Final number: 1.8 angstrom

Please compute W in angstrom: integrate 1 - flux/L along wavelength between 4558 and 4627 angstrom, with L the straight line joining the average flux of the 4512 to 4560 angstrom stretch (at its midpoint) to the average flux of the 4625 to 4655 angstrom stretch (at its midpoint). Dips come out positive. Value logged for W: -2.0 angstrom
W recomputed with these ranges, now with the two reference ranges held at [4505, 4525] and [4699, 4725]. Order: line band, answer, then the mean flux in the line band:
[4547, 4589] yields 0.84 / 17.5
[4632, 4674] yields 0.81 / 17.6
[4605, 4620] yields -0.01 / 17.9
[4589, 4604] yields 0.34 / 17.4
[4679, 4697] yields 0.10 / 17.9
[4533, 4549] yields 0.98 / 16.7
